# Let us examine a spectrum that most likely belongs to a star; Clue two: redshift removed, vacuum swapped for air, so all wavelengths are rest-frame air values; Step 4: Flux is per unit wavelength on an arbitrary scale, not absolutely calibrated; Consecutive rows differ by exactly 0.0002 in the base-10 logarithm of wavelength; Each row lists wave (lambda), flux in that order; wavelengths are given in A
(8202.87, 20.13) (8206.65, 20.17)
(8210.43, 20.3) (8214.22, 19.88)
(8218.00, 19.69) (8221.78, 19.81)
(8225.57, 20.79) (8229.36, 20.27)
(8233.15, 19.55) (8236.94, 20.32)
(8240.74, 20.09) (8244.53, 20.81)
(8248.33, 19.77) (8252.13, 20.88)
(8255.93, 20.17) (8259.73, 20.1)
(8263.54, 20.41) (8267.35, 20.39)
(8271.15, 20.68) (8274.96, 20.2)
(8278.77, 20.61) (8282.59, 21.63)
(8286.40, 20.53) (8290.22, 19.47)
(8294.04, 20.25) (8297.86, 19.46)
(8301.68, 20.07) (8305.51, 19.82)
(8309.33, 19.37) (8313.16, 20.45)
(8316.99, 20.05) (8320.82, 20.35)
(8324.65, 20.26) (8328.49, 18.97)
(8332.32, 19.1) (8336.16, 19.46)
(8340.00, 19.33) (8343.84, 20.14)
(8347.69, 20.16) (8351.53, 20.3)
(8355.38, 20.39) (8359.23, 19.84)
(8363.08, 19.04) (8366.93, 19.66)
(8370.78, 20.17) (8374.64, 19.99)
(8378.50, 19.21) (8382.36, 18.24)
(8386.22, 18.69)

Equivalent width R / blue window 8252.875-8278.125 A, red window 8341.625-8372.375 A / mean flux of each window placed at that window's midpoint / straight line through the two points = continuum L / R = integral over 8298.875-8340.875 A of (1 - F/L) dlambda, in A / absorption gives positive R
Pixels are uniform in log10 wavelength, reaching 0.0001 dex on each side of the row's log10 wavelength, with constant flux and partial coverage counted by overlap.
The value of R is 0.8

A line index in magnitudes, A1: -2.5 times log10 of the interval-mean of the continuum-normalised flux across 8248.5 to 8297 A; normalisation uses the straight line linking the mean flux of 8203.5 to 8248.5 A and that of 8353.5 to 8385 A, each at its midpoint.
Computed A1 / -0.02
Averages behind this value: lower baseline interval 20.1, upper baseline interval 19.5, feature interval 20.4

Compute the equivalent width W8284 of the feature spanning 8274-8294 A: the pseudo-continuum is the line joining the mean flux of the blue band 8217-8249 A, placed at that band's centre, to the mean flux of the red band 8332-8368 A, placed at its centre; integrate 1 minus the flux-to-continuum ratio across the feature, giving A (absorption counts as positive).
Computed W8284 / -0.5 A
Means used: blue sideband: 20.1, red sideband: 19.8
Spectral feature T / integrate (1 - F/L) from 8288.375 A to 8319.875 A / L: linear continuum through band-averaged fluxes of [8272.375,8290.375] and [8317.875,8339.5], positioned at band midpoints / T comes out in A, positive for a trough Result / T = 0.4 A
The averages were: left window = 20.6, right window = 19.6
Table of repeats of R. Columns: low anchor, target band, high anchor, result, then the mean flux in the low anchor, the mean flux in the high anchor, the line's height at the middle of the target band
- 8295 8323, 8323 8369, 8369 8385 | -0.22 A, 20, 19.4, 19.6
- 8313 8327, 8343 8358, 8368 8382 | -0.27 A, 20.2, 19.6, 19.9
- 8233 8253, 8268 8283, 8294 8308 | -0.48 A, 20.3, 19.8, 20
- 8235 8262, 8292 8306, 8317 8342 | -0.02 A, 20.3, 19.6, 19.9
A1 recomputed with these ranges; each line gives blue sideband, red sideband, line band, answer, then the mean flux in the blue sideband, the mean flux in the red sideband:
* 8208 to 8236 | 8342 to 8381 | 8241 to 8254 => -0.02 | 20.1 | 19.9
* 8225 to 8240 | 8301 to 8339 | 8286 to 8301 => 0.00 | 20.2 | 19.8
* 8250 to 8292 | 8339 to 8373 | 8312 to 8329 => 0.00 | 20.5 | 19.9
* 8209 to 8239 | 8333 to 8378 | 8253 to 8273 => -0.02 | 20.1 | 19.8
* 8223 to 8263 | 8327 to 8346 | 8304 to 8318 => -0.01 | 20.3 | 19.4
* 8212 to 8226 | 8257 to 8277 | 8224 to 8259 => -0.01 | 20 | 20.4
